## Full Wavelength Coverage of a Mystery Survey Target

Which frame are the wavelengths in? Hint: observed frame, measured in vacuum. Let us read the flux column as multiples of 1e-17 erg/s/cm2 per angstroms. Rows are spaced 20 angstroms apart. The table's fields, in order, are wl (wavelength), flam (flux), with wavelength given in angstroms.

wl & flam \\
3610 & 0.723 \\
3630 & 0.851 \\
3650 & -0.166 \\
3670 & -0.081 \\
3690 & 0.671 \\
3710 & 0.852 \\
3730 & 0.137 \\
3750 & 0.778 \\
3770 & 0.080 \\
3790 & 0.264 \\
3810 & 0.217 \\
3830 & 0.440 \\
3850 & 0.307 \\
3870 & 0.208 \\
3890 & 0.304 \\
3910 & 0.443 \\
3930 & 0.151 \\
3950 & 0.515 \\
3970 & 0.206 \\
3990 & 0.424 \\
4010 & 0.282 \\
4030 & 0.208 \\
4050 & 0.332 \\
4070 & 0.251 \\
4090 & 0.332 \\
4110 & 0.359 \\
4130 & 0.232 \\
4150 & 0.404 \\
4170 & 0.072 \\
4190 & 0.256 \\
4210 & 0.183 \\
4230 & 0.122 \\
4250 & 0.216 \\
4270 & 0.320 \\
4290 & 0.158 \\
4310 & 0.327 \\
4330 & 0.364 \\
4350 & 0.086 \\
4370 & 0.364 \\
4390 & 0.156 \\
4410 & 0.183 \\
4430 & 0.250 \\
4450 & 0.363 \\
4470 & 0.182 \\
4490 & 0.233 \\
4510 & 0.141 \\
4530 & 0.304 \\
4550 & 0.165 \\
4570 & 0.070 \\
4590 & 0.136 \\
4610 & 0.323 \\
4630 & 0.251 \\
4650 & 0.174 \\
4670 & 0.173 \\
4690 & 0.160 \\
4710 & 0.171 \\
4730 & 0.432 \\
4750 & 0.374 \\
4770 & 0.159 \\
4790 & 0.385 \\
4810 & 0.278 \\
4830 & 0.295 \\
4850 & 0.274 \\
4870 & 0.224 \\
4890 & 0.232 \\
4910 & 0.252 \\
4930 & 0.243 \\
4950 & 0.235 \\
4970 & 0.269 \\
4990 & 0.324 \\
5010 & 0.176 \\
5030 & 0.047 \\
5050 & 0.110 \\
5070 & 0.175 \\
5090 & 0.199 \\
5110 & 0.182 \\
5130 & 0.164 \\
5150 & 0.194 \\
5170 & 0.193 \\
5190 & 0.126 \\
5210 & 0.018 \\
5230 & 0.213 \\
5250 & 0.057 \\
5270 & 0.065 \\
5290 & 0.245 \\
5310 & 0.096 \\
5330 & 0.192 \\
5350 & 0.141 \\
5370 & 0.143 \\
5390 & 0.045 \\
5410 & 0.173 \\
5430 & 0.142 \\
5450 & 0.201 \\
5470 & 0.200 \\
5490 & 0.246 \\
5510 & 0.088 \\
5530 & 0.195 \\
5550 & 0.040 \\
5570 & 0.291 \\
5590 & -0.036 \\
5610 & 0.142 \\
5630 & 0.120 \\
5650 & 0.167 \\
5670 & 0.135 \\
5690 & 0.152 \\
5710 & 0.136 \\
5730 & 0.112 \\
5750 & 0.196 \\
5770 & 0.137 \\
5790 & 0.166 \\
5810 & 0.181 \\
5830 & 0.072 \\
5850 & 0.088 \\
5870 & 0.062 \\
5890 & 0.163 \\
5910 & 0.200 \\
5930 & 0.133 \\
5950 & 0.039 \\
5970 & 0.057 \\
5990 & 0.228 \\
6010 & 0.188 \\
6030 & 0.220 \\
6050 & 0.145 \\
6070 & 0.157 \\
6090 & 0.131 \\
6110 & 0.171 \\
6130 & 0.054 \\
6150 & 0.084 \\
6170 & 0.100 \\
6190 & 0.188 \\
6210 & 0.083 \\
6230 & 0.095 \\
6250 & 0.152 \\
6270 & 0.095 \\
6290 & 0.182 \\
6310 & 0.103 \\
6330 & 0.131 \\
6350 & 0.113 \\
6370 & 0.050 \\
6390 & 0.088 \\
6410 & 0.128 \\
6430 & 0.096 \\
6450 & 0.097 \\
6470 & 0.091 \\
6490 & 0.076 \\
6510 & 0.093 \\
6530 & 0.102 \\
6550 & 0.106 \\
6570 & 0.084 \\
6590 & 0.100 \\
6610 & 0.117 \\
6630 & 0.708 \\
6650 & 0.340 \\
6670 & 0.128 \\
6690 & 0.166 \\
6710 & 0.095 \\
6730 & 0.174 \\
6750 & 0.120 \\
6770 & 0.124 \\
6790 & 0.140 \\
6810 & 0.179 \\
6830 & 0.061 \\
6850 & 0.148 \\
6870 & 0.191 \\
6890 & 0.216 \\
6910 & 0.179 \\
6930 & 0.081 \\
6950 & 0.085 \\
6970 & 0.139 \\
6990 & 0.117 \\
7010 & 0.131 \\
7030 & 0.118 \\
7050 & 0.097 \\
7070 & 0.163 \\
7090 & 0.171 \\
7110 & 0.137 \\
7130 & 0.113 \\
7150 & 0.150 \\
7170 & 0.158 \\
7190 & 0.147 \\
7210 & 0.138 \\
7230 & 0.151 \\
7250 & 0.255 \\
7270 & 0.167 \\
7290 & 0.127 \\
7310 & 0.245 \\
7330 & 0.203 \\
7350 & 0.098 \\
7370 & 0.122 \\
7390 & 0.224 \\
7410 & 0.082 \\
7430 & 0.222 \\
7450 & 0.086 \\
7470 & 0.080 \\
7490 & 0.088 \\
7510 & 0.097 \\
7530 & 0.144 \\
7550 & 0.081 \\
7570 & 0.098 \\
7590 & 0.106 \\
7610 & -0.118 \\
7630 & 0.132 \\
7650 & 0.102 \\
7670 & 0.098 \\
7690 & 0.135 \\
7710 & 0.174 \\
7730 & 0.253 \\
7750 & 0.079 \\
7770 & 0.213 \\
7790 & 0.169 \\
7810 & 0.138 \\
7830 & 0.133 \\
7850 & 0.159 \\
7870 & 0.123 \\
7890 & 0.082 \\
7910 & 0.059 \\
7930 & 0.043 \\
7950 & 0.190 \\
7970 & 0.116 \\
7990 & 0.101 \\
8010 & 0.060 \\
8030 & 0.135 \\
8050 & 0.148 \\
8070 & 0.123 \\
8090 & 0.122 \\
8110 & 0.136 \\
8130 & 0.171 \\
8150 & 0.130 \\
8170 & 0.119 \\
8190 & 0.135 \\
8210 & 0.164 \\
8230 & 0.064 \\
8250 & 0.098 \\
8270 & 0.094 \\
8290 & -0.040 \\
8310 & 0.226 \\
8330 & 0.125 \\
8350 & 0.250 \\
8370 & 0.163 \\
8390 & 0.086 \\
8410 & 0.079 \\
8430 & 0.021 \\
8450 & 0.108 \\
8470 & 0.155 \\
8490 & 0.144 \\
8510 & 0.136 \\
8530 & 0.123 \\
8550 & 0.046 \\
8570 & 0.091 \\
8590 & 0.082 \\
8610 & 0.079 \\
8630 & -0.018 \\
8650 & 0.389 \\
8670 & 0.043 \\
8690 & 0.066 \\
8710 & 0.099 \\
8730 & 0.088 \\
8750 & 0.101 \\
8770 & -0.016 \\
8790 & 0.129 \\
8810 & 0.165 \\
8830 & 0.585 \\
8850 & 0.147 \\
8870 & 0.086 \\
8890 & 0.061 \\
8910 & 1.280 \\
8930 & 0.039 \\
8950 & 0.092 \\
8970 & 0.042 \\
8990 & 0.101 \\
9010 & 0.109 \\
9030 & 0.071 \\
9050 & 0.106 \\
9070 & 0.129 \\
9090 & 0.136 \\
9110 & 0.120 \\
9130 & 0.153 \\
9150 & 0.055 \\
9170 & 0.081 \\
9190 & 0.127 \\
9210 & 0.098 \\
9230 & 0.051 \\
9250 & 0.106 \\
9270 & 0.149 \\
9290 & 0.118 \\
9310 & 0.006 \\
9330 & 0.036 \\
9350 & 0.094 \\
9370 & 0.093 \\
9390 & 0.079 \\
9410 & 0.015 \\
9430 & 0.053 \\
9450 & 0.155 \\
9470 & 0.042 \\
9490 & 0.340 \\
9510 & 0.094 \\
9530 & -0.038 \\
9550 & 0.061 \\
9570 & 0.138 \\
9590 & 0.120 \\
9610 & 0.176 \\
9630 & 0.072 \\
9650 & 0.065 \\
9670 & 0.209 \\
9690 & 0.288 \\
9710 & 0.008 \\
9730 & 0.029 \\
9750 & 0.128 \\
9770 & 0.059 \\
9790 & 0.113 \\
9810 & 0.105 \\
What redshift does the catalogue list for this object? 0.780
